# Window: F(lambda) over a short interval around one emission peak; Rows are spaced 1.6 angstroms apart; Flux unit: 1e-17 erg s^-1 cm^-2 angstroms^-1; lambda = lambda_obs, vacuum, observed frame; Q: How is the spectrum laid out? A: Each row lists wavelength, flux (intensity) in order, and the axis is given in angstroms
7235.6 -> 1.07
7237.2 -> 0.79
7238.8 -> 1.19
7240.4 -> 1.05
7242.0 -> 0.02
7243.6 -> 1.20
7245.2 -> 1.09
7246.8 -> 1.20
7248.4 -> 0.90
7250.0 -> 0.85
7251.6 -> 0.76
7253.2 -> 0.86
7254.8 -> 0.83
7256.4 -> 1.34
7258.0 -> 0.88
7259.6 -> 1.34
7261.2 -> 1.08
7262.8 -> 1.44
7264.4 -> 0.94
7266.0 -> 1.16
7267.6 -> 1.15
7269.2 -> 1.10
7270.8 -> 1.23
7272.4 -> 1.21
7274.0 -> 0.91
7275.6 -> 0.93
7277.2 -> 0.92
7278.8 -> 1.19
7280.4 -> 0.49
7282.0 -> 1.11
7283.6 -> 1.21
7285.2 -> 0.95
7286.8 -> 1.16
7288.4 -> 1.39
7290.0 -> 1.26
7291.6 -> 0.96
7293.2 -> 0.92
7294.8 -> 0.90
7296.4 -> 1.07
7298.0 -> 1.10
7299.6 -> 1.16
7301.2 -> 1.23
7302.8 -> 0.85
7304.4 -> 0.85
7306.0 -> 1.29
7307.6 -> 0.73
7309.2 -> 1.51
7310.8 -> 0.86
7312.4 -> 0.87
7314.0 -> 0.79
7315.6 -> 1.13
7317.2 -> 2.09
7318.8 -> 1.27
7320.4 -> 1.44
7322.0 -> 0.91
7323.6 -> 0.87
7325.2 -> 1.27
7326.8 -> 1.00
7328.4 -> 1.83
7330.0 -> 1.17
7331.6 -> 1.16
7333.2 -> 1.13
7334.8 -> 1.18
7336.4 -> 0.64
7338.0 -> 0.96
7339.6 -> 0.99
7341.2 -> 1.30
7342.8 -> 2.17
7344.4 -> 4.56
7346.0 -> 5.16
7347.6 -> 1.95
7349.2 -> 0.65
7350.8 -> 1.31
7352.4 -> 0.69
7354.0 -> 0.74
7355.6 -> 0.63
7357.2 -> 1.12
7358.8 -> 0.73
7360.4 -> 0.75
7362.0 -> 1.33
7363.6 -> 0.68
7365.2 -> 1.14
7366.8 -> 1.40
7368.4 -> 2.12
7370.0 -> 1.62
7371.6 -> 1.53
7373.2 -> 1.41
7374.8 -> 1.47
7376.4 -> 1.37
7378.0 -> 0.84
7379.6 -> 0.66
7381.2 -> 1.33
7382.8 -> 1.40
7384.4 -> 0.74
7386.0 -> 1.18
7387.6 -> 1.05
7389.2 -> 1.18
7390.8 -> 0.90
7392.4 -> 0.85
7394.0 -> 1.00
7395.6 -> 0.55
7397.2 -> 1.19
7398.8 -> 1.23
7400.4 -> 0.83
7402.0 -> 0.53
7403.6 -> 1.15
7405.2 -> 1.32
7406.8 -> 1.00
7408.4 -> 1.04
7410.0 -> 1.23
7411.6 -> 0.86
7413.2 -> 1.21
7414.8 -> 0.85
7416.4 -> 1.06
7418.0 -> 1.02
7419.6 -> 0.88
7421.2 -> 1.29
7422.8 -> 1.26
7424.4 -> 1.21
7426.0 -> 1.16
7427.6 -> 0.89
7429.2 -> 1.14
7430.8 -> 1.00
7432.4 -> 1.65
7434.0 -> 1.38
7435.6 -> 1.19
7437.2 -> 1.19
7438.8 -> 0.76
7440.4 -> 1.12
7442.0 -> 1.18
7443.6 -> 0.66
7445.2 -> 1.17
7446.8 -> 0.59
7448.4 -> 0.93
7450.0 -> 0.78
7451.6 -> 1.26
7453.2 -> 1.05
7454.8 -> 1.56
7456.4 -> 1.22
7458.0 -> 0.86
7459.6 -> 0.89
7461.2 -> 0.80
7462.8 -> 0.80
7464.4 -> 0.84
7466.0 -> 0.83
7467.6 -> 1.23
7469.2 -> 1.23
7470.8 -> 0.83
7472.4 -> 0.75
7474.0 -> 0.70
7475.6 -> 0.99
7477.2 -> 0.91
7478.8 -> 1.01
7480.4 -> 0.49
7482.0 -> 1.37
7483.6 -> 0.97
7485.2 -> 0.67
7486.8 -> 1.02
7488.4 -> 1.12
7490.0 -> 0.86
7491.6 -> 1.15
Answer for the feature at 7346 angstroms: H-alpha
